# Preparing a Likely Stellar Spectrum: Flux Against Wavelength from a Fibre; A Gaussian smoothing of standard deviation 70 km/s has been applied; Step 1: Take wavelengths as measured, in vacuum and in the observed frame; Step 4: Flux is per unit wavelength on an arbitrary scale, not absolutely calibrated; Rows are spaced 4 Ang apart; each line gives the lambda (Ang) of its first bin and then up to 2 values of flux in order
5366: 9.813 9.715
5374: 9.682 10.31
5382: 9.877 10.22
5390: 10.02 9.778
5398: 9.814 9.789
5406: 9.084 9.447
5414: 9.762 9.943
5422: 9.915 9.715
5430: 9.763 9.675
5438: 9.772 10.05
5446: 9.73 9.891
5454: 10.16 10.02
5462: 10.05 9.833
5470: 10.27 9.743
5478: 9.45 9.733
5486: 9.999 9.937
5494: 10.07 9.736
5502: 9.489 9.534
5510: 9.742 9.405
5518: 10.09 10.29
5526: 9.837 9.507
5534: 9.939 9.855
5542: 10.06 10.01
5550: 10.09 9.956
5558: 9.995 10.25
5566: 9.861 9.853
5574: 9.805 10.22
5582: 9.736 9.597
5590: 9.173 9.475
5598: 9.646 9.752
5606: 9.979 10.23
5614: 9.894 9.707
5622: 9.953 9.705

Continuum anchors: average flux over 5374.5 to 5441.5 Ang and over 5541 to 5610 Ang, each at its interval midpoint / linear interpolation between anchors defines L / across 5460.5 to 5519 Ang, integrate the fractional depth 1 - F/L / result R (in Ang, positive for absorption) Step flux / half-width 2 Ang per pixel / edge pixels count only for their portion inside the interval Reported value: 0.2 Ang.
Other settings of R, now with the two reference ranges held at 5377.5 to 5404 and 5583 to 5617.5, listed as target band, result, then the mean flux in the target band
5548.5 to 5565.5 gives -0.5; 10.1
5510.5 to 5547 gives -0.3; 9.88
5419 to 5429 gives 0.1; 9.82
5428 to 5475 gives -0.2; 9.92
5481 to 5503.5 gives 0.0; 9.84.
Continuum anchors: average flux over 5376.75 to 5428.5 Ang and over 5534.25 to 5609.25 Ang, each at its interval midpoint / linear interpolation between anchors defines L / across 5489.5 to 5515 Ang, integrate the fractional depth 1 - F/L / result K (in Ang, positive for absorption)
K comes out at 0.4 Ang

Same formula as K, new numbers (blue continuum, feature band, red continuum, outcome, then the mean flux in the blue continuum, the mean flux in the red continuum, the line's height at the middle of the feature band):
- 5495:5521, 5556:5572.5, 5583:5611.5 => -0.5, 9.71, 9.69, 9.69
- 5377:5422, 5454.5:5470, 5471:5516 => -0.4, 9.82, 9.72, 9.76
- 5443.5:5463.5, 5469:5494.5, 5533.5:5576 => 0.3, 9.97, 9.97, 9.97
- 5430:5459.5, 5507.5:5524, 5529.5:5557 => 0.1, 9.89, 9.94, 9.93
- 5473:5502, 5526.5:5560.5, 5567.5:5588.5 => -0.4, 9.79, 9.83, 9.81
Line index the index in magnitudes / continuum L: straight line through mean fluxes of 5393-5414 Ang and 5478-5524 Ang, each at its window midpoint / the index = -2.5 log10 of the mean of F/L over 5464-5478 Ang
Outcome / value -0.02 mag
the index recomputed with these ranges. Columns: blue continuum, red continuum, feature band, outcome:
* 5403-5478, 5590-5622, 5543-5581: -0.023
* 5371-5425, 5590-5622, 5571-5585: -0.012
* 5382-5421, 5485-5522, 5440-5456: -0.019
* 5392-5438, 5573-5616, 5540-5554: -0.031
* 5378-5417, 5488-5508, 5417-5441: -0.003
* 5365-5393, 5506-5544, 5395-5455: 0.017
